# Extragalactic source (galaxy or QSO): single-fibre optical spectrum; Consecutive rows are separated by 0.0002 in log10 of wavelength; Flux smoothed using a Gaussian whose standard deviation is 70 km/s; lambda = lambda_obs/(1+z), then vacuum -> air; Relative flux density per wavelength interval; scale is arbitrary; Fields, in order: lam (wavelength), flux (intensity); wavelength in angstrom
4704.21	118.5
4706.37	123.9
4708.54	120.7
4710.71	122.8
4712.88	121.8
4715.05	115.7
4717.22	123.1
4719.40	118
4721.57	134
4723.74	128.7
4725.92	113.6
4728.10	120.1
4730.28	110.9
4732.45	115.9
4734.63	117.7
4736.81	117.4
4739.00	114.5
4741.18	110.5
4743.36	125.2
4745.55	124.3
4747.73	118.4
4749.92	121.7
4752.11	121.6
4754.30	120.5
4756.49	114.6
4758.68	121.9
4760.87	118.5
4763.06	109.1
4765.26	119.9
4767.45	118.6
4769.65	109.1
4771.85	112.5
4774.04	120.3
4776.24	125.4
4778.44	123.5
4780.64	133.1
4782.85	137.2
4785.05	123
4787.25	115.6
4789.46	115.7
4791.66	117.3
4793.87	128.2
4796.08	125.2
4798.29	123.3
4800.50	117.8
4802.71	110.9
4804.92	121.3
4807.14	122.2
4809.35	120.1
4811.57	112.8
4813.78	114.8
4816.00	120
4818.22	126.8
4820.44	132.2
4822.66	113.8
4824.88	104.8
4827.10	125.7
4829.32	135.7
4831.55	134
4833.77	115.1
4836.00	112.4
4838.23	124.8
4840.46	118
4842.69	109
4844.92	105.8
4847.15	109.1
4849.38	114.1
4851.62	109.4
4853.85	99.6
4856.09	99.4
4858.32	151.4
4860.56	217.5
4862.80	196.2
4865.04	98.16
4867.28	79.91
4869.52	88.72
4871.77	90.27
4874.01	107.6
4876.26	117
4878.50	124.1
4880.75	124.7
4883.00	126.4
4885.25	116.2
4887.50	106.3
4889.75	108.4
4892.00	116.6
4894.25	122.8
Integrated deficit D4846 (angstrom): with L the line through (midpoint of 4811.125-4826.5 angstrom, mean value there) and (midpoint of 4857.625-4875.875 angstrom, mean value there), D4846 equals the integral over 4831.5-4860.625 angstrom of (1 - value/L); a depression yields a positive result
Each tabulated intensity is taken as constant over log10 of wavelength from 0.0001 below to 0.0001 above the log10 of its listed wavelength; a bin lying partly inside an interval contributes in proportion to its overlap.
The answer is 1.1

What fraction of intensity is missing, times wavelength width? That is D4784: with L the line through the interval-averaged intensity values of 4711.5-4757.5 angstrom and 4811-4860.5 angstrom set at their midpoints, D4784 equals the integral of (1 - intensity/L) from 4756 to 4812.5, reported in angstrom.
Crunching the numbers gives -0.1 angstrom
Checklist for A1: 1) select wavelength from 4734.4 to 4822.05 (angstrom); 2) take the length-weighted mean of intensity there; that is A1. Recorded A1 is 120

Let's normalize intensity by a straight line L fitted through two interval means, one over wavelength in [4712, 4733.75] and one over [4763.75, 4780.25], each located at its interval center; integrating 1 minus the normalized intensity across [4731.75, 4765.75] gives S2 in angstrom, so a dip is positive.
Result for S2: 0.4 angstrom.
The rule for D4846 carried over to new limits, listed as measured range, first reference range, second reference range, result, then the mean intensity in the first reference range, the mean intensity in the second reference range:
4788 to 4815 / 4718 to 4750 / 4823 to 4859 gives -0.4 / 119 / 116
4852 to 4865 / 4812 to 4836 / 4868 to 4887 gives -3.5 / 122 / 111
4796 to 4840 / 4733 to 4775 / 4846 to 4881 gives -0.5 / 118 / 120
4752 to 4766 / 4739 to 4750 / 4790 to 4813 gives 0.2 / 119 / 120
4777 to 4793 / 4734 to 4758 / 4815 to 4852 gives -0.7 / 119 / 118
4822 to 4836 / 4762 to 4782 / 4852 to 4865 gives 1.6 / 119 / 146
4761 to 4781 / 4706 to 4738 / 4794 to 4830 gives 0.3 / 120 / 121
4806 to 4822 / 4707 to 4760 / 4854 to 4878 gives 0.1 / 120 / 124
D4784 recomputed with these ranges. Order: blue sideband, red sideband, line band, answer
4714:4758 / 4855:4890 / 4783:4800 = -0.2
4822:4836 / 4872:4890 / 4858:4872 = -1.9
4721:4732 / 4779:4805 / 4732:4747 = 0.4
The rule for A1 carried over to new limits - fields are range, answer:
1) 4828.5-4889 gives 119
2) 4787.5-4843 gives 120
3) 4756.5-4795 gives 120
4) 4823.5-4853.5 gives 116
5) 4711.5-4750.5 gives 120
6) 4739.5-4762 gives 120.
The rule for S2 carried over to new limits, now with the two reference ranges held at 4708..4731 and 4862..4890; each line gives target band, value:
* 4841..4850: 0.4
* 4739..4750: 0.0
